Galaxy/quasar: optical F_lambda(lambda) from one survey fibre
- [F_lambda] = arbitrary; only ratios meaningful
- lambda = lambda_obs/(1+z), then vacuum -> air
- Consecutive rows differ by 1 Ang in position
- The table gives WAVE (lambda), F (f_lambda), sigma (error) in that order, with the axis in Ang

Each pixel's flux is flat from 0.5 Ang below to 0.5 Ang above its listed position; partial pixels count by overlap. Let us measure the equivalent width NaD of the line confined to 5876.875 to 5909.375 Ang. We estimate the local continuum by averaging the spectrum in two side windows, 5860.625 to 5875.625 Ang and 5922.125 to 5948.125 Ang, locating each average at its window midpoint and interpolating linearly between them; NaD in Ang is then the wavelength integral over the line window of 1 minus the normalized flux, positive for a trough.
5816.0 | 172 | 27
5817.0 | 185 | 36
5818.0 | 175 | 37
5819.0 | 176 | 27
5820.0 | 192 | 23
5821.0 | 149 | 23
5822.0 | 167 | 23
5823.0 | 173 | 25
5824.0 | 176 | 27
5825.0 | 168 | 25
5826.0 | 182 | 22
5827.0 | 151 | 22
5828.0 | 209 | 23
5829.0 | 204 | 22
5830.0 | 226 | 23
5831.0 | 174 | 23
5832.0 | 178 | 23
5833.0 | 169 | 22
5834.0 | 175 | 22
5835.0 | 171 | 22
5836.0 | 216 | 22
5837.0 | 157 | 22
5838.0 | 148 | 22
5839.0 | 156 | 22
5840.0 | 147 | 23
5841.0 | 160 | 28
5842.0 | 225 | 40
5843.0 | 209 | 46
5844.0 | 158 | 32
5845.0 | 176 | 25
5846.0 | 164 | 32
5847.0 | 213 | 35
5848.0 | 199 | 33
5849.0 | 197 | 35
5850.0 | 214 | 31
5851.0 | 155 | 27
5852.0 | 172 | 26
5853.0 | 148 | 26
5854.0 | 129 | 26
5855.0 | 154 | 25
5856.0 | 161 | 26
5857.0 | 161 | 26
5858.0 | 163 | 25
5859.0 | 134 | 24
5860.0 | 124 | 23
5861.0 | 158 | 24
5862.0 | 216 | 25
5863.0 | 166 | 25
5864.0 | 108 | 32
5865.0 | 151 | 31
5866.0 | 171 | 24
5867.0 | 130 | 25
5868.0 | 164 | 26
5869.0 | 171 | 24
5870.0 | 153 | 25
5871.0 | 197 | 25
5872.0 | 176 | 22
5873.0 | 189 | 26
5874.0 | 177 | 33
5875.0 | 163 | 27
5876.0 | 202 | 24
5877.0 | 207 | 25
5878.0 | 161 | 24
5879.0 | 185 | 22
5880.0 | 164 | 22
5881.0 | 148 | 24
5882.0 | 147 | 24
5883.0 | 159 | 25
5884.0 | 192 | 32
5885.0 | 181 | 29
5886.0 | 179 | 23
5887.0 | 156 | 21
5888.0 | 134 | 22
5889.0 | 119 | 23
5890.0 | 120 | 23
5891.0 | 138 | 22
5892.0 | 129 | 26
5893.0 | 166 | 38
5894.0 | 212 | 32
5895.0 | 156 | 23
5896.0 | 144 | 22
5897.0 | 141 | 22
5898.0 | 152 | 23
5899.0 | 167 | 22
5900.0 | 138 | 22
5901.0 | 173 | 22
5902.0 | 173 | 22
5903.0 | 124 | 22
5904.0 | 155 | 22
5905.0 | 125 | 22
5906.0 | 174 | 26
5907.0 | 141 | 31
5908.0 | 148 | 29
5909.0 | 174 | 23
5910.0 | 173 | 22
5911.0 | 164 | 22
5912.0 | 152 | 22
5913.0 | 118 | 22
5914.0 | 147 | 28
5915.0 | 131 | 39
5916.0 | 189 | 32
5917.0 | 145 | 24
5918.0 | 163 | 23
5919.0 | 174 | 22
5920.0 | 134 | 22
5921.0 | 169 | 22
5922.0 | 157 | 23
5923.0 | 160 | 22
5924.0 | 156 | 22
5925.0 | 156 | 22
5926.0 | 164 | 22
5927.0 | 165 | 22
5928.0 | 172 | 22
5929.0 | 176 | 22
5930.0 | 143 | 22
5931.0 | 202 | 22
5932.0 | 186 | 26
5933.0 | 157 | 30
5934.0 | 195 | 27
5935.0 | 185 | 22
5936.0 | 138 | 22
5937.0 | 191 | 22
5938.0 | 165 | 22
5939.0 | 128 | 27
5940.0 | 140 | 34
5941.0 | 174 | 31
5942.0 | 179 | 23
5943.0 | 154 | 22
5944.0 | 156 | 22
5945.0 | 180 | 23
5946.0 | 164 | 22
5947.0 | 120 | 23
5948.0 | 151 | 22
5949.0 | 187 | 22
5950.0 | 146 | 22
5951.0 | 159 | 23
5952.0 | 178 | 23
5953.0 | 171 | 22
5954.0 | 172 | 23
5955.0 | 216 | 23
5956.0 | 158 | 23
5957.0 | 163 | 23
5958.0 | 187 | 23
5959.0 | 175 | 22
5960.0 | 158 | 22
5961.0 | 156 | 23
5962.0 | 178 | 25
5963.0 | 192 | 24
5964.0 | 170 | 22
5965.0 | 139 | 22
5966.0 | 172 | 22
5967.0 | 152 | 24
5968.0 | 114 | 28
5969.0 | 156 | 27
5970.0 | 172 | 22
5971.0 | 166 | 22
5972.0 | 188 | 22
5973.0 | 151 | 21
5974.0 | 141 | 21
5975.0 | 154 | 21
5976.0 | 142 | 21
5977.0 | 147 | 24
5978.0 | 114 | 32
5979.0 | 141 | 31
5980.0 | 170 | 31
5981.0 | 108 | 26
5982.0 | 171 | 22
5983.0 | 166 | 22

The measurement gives 1.8 Ang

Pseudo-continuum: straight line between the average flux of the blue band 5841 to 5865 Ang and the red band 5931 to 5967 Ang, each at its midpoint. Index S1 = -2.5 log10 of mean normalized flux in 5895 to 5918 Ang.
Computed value 0.11 mag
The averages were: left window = 169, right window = 167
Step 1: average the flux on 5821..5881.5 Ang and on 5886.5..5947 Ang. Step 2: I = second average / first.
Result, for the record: 0.92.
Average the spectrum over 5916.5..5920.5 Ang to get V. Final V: 154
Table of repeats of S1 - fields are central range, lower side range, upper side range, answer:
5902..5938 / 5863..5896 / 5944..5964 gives 0.04 mag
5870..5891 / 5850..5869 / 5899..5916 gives -0.08 mag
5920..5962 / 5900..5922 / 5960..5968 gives -0.05 mag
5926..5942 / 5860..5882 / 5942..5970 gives -0.02 mag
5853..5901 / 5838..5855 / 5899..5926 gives 0.04 mag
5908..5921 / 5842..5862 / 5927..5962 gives 0.09 mag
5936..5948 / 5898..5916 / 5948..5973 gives 0.03 mag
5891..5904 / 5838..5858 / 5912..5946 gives 0.07 mag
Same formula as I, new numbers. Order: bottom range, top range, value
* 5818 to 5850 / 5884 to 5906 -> 0.85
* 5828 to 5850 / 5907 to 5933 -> 0.87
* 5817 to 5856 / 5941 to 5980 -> 0.91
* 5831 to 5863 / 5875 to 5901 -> 0.94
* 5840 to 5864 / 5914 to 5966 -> 0.97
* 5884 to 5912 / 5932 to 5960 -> 1.08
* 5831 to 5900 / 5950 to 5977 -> 0.99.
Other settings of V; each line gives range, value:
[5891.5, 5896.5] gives 161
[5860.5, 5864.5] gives 162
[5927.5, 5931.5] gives 173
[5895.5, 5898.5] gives 146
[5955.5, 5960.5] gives 168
